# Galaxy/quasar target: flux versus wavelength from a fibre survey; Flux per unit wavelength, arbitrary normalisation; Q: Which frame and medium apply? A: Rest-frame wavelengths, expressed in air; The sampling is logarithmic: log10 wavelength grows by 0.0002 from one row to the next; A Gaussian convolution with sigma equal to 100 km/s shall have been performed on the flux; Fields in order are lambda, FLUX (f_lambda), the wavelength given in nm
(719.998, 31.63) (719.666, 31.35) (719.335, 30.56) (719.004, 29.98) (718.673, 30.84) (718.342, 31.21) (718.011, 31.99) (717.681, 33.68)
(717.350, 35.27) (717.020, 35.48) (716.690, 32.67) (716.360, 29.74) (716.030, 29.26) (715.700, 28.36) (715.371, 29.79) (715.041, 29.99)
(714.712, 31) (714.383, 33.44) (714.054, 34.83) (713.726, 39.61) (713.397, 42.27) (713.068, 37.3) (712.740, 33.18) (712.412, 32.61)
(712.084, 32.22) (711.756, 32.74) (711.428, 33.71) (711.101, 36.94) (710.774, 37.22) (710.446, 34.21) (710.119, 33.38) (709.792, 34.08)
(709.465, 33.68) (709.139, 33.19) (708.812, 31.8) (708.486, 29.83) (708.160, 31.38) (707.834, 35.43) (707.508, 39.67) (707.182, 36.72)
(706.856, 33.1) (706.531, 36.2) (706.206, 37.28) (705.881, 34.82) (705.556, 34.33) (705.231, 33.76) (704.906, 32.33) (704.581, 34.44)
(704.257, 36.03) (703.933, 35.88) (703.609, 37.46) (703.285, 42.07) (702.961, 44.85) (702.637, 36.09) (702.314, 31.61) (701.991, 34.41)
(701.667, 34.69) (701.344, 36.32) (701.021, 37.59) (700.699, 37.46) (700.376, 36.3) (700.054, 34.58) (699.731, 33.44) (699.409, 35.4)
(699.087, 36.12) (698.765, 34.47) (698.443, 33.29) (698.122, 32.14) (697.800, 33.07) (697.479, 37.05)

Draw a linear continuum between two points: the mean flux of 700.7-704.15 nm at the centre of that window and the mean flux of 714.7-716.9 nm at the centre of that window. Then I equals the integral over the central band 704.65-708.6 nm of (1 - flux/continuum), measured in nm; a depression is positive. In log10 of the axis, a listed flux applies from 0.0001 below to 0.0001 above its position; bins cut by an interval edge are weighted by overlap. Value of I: 0.03 nm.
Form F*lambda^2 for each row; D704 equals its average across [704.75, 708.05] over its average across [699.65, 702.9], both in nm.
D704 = 1.01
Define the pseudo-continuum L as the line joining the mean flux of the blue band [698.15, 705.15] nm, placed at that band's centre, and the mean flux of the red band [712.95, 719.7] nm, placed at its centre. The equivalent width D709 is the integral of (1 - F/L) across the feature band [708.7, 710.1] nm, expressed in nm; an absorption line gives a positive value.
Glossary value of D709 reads 0.040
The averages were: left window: 35.8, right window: 32.8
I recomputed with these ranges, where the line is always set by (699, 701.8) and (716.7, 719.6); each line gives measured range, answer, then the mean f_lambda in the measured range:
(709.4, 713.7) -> -0.19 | 35.1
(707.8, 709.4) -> 0.10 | 32.2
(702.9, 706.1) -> -0.12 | 36.3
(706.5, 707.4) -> -0.03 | 35.5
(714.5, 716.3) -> 0.17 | 29.8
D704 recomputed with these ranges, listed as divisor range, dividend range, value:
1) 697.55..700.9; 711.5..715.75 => 1.01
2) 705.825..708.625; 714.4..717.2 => 0.91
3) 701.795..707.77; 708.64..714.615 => 0.98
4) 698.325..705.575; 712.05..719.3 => 0.95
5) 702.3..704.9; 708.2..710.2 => 0.89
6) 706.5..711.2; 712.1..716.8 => 0.98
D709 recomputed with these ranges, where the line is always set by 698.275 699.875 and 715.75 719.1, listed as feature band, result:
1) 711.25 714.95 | -0.25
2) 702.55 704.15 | -0.25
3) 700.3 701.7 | -0.10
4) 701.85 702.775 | 0.00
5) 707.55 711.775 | -0.11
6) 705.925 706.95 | -0.06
